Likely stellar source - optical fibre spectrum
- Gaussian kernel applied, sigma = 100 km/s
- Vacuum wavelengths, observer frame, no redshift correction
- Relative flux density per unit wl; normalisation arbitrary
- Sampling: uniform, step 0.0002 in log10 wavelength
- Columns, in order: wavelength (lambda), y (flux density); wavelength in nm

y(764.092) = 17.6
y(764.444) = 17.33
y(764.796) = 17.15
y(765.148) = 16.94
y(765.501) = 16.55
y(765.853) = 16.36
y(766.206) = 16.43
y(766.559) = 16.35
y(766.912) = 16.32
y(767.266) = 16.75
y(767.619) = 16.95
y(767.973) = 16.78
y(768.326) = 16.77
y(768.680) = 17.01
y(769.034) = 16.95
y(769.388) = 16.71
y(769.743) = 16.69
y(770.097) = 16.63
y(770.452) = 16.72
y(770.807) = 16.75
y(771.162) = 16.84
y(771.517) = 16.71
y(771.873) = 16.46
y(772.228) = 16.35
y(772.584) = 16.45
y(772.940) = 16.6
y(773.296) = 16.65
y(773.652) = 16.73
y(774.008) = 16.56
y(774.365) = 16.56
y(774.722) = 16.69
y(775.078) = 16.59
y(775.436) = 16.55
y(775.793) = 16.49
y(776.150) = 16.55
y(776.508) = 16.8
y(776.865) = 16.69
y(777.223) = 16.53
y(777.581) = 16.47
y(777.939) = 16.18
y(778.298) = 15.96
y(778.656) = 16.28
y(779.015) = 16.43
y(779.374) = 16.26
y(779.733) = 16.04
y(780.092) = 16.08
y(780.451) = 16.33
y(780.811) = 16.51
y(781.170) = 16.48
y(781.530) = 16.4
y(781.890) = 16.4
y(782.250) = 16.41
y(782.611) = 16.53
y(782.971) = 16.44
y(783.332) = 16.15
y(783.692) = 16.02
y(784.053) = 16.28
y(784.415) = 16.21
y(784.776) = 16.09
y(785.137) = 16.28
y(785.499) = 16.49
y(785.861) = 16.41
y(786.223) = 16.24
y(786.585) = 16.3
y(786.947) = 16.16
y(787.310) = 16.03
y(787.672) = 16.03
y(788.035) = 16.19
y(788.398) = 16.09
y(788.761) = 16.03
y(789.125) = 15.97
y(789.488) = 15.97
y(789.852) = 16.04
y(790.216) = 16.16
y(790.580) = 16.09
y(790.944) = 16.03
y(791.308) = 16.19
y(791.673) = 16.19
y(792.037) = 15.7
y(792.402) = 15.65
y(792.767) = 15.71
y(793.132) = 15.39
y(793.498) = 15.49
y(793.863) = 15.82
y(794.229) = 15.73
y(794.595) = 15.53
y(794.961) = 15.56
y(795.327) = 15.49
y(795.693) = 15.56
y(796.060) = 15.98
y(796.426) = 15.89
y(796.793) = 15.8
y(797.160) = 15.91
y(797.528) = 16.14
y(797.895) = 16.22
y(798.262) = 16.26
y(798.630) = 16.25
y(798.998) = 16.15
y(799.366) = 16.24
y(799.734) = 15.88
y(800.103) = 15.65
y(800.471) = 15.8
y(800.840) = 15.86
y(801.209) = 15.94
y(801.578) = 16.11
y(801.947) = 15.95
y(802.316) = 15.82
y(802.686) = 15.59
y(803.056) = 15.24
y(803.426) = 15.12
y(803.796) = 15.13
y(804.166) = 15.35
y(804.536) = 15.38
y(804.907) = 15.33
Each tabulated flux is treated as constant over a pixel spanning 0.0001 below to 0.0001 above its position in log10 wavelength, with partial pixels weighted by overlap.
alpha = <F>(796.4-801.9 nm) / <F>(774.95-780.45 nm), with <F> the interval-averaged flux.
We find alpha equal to 0.98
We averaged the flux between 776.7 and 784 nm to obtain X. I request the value 16.3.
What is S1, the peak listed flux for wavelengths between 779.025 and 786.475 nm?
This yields 16.53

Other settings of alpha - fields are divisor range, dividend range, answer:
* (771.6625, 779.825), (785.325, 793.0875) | 0.98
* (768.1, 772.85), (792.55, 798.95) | 0.95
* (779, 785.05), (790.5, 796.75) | 0.97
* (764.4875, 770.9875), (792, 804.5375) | 0.94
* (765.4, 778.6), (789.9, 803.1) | 0.96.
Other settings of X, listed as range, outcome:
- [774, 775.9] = 16.6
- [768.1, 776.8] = 16.7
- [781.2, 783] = 16.4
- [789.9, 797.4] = 15.8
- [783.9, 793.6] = 16.1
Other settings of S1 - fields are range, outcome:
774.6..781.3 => 16.8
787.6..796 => 16.19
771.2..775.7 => 16.73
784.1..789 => 16.49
